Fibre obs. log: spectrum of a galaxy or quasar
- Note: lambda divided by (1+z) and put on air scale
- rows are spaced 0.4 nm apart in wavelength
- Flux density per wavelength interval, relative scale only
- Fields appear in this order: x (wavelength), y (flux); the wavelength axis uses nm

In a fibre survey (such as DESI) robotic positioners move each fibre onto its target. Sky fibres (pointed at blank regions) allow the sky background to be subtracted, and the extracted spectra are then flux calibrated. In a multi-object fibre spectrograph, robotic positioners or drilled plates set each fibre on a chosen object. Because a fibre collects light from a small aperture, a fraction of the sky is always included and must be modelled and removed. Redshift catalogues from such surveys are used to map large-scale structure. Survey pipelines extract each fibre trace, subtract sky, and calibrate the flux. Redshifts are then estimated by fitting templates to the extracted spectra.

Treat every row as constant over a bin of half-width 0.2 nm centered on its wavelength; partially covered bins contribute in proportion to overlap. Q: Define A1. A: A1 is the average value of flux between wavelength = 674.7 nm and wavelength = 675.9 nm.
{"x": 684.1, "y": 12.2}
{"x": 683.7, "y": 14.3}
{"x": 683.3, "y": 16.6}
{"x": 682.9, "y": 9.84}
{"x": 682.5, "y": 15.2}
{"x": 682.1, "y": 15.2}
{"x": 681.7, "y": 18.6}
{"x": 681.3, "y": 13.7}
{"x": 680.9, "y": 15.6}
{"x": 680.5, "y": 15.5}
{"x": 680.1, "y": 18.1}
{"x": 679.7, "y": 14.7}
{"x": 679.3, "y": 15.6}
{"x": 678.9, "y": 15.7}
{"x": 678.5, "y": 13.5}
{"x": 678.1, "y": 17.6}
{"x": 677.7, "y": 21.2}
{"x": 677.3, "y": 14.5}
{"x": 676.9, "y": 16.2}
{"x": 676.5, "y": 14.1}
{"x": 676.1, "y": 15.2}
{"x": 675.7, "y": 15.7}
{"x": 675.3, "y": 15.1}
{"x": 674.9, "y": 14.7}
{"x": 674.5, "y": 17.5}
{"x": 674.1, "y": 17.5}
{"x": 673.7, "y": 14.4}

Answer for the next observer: 15.2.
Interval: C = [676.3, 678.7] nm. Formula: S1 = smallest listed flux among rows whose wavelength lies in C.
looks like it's 13.5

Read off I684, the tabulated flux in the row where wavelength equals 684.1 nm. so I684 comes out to 12.2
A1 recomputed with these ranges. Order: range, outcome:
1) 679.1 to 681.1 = 15.9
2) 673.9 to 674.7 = 17.5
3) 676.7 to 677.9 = 17.3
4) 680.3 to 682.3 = 15.7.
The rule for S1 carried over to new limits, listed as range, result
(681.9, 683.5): 9.84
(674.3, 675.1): 14.7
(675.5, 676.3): 15.2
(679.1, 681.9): 13.7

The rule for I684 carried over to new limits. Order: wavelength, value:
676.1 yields 15.2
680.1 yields 18.1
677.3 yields 14.5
